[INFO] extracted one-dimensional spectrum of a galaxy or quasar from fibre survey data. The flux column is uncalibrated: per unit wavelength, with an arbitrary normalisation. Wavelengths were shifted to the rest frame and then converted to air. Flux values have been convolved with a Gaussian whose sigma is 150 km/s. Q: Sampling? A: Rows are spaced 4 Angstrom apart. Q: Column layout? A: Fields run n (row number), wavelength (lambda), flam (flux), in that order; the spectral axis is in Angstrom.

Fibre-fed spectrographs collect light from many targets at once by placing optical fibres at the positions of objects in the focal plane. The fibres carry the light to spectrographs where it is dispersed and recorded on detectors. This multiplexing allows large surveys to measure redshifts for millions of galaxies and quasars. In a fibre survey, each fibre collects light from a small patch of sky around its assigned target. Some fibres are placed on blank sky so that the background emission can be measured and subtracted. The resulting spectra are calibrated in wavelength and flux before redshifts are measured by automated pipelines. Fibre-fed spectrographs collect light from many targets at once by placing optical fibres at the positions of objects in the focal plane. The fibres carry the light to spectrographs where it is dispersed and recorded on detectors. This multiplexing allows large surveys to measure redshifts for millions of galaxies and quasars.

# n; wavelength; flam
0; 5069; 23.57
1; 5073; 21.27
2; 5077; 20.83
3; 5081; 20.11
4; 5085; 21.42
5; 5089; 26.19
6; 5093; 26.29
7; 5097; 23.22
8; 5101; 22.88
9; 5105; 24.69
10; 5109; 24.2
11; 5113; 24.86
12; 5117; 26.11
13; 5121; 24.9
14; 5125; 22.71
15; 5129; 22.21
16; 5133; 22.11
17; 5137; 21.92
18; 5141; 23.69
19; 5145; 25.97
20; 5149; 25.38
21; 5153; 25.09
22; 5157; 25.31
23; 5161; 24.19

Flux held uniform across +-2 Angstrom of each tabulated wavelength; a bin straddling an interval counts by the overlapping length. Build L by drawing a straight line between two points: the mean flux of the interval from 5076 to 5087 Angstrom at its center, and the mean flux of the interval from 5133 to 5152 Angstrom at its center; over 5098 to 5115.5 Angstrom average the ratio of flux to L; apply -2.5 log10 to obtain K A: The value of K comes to -0.095 mag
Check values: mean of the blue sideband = 20.8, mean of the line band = 24.2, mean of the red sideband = 24.1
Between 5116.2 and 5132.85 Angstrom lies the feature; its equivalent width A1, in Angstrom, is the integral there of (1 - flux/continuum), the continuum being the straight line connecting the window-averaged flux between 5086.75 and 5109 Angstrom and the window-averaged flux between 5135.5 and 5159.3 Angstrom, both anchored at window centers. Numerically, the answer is 0.66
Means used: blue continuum 24.6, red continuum 24.6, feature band 23.6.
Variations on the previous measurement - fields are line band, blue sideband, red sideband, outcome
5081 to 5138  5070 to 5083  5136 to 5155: -2.8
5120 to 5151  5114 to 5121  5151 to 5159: 2.2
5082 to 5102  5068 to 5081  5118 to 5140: -1.7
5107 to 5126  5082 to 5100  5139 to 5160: -0.2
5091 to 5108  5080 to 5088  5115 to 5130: -1.3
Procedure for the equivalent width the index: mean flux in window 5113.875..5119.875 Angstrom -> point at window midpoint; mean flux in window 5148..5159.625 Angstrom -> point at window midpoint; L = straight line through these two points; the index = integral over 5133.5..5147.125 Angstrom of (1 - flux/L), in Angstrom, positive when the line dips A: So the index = 0.9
